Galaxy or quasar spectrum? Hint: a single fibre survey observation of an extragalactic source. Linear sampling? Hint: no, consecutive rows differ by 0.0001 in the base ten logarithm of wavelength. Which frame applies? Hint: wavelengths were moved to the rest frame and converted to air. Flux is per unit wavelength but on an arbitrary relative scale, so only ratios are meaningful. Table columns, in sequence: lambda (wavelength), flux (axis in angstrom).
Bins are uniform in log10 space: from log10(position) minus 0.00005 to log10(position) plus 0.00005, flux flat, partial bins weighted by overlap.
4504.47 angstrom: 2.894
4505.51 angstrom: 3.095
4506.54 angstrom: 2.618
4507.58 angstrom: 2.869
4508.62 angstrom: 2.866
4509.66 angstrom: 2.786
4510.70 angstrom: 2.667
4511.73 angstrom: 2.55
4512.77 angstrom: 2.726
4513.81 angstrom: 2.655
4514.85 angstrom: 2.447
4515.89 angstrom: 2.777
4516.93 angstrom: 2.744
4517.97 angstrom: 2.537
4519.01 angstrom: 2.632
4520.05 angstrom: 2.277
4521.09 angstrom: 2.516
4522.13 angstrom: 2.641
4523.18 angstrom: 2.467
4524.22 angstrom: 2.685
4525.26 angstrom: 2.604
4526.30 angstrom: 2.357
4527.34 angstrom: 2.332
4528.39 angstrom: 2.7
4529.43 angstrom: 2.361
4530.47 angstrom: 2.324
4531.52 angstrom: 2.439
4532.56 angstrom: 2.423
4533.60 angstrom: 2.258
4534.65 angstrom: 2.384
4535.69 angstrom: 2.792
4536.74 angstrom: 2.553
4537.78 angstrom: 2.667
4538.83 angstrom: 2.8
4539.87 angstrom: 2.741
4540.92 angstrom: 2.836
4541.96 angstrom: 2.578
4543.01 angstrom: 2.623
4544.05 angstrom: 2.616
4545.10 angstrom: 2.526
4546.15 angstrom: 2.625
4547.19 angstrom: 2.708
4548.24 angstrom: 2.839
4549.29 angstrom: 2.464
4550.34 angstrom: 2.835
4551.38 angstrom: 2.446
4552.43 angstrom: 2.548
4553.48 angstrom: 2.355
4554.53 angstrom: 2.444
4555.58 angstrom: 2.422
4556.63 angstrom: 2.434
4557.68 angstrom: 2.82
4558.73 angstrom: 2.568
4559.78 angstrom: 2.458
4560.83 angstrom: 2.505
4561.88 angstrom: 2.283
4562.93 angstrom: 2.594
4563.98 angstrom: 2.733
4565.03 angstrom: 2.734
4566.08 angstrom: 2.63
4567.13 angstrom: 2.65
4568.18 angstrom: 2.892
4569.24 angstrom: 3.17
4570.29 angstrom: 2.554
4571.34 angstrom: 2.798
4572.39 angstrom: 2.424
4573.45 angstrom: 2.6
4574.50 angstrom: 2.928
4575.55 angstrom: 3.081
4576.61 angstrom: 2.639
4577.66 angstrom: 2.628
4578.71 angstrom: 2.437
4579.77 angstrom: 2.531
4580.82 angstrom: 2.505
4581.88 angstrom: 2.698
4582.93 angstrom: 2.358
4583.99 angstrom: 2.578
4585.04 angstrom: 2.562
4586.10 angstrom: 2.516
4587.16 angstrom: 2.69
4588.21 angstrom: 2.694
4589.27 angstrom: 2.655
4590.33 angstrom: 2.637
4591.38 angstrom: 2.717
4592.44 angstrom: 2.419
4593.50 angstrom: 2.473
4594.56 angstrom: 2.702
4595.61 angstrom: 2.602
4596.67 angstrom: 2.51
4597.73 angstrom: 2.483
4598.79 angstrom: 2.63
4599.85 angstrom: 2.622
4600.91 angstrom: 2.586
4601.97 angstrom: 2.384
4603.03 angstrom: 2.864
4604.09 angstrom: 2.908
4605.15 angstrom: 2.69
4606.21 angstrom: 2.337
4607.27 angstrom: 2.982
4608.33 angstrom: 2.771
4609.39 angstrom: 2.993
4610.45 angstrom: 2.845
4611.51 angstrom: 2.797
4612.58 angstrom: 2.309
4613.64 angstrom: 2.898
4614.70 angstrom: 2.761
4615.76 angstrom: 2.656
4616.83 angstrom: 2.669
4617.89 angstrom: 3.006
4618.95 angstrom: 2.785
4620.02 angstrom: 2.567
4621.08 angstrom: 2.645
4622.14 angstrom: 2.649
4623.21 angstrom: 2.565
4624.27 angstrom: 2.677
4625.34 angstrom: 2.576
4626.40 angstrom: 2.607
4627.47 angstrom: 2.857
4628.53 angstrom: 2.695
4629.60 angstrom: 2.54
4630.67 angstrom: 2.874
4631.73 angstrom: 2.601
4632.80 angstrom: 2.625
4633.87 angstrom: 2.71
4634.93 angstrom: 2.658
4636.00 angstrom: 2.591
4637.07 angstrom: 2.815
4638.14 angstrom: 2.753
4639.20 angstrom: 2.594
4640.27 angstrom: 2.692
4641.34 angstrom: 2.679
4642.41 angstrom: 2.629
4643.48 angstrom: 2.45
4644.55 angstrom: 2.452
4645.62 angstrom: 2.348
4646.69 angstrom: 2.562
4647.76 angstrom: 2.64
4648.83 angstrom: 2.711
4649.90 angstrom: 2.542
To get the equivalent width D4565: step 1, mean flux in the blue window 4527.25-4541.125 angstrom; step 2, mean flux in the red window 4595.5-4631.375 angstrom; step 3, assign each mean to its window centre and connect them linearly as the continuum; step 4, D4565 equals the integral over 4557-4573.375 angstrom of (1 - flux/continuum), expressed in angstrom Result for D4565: -0.3 angstrom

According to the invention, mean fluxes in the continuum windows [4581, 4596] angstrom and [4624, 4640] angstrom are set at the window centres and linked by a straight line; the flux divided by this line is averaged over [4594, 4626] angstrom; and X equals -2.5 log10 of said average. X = -0.020 mag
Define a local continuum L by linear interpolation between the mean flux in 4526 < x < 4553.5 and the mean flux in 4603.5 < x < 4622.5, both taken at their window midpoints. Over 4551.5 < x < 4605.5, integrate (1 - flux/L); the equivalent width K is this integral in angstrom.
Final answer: 0.9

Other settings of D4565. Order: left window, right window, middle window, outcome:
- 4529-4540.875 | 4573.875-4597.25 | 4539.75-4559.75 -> -0.3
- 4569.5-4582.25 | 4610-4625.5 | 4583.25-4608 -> 0.6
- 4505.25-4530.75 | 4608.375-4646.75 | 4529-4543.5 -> 0.3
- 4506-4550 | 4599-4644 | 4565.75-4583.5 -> -0.2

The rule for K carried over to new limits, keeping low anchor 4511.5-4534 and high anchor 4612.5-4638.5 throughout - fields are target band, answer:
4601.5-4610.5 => -0.3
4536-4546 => -0.4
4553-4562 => 0.3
